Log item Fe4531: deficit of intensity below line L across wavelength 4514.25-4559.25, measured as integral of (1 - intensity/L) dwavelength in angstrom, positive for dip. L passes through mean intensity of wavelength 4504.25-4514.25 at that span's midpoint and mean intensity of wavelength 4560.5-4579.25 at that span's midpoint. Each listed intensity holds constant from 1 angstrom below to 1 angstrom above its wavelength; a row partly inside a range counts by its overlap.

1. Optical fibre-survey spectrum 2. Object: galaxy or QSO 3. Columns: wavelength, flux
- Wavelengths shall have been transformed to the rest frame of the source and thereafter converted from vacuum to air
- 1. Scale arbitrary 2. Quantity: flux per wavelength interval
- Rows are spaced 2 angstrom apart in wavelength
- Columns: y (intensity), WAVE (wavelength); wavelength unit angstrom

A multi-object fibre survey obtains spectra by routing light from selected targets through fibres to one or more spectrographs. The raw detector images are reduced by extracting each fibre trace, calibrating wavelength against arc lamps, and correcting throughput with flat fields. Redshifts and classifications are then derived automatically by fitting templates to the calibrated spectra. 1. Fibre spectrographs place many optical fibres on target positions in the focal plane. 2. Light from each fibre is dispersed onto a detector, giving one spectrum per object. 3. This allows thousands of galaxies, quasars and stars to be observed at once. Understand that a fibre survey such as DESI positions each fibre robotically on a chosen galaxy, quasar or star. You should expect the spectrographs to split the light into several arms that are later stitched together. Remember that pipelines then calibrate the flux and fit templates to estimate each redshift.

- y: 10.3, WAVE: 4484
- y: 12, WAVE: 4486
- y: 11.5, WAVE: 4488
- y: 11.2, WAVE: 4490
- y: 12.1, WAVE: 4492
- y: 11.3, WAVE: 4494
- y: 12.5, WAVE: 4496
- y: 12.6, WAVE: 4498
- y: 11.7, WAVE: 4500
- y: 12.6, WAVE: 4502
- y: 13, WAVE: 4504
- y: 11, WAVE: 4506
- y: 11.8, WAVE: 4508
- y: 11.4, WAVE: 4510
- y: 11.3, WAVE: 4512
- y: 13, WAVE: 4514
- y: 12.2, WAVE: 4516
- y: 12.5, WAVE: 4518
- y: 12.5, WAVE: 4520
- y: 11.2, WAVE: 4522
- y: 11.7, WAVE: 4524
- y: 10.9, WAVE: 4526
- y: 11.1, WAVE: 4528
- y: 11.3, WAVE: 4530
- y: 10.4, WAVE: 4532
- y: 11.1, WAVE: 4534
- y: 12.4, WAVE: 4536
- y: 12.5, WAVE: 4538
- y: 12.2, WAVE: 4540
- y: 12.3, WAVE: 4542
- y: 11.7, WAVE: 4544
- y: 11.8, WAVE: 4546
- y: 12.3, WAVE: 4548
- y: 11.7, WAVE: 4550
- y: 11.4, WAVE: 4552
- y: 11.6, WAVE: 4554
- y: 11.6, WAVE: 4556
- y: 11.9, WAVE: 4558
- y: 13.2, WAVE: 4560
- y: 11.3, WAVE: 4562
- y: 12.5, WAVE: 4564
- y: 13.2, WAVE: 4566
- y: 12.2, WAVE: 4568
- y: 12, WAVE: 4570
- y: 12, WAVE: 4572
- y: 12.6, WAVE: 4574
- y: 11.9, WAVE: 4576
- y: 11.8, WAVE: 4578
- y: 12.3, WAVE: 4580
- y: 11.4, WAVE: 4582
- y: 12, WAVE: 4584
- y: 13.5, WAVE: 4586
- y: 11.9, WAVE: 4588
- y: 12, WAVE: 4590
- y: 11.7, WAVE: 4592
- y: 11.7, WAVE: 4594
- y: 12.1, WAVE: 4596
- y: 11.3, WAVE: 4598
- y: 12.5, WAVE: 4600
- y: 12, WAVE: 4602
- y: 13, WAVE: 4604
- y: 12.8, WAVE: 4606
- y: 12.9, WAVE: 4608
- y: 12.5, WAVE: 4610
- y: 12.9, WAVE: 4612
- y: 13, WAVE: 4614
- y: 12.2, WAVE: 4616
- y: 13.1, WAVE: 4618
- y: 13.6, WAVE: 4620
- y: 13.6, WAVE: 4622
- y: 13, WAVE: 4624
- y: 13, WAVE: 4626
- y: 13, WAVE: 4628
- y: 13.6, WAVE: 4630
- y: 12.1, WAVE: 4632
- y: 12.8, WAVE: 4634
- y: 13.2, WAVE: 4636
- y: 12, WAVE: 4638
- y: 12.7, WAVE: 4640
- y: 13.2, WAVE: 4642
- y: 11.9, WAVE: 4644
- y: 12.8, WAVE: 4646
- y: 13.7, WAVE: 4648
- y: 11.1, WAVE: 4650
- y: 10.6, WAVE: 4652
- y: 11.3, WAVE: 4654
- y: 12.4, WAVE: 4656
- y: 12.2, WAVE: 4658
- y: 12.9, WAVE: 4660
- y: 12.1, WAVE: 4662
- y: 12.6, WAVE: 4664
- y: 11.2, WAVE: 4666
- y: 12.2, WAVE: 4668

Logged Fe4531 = 0.6 angstrom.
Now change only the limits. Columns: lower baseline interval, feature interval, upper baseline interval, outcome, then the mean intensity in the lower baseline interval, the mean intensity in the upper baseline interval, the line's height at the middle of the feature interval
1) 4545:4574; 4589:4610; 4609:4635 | 0.7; 12.1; 13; 12.6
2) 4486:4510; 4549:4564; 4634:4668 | 0.2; 11.9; 12.3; 12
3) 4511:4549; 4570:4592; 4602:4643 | 0.5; 11.8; 12.9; 12.4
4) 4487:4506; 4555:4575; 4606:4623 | 0.5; 12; 13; 12.6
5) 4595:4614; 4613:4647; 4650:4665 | -1.8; 12.5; 12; 12.2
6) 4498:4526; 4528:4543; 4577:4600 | 0.4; 12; 12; 12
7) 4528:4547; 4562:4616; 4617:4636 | 1.0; 11.7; 13.1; 12.5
